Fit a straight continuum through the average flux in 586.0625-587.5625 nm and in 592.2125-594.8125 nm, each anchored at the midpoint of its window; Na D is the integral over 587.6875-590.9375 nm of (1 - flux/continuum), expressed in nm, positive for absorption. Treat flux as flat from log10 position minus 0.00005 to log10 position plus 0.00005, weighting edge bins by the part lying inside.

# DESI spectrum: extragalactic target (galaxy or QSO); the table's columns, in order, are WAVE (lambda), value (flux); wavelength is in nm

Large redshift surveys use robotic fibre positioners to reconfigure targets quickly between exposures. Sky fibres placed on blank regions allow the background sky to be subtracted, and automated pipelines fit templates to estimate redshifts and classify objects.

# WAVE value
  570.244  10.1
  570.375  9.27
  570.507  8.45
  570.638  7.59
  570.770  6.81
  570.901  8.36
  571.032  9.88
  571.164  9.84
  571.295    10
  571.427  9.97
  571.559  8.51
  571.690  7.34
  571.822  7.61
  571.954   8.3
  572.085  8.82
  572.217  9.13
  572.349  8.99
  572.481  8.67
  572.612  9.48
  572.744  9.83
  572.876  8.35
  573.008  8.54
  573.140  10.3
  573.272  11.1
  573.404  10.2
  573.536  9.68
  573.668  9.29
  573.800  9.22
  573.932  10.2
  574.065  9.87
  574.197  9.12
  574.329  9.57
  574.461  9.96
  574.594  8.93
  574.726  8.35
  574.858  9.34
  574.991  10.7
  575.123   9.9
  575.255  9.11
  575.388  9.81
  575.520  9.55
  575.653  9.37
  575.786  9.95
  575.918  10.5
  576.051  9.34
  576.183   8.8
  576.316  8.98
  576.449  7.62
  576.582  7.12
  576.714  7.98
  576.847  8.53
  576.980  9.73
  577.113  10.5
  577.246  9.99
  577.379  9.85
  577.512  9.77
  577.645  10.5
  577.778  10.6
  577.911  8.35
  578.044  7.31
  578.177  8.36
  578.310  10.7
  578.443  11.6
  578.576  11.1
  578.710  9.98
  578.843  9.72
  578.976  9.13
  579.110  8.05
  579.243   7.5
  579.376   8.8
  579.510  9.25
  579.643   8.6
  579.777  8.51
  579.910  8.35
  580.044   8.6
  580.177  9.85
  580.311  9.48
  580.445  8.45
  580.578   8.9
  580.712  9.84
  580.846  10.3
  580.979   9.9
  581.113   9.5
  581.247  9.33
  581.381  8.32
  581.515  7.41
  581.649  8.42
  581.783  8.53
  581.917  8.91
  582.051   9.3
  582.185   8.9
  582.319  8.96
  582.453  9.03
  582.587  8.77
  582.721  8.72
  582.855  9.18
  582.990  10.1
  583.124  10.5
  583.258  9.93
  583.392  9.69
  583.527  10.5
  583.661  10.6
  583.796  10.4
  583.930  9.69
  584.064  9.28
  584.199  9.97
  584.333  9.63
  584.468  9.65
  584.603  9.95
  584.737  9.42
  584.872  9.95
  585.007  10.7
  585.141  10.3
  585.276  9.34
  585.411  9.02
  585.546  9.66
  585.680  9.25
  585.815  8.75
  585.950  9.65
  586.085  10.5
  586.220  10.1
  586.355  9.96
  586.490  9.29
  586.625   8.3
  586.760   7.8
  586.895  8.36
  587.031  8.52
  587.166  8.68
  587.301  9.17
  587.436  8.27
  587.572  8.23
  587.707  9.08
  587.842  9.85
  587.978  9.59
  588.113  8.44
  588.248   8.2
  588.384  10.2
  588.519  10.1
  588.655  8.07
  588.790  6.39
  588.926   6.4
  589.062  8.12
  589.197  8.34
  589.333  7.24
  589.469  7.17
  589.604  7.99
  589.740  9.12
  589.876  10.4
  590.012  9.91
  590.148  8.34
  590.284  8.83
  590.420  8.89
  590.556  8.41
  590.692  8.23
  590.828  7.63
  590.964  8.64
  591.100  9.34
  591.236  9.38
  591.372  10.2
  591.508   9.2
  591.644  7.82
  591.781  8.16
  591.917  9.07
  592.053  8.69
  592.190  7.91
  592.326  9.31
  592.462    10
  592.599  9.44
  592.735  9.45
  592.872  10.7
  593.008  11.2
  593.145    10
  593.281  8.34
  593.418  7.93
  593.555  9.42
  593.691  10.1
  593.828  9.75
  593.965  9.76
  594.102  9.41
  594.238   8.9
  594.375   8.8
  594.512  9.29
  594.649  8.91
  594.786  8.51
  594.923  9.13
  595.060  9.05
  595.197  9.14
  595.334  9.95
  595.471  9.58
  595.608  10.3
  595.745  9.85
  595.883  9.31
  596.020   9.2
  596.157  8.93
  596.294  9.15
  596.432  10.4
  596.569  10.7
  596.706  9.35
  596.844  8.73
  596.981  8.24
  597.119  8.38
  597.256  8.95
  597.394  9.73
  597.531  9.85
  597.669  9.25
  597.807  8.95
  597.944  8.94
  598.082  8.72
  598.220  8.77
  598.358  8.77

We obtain 0.20 nm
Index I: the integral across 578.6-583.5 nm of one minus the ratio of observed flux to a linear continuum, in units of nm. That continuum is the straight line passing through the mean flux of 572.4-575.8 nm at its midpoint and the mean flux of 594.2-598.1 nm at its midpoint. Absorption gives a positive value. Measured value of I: 0.18 nm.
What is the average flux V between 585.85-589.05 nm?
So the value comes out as 8.82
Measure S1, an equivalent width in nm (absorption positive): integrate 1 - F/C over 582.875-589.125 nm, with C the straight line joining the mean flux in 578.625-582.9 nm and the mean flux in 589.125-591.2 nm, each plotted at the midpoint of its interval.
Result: -0.39 nm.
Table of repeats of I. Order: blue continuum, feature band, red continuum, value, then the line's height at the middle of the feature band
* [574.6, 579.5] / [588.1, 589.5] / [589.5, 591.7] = 0.14 nm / 8.94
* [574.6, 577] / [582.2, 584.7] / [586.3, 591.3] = -0.24 nm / 8.83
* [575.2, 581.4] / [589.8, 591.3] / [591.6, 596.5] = 0.06 nm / 9.3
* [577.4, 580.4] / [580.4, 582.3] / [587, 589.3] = 0.02 nm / 9.09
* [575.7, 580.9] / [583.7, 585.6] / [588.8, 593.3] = -0.16 nm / 9.03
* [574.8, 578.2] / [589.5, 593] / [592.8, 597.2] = 0.13 nm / 9.37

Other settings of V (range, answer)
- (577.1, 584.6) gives 9.37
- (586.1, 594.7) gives 8.91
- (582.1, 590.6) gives 9.14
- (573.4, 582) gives 9.27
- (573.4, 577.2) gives 9.34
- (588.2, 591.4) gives 8.55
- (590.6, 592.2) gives 8.71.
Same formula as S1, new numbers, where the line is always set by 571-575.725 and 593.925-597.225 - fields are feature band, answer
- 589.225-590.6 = 0.10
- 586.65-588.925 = 0.17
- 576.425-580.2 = 0.06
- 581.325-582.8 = 0.10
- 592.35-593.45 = -0.05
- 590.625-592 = 0.08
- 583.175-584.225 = -0.08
